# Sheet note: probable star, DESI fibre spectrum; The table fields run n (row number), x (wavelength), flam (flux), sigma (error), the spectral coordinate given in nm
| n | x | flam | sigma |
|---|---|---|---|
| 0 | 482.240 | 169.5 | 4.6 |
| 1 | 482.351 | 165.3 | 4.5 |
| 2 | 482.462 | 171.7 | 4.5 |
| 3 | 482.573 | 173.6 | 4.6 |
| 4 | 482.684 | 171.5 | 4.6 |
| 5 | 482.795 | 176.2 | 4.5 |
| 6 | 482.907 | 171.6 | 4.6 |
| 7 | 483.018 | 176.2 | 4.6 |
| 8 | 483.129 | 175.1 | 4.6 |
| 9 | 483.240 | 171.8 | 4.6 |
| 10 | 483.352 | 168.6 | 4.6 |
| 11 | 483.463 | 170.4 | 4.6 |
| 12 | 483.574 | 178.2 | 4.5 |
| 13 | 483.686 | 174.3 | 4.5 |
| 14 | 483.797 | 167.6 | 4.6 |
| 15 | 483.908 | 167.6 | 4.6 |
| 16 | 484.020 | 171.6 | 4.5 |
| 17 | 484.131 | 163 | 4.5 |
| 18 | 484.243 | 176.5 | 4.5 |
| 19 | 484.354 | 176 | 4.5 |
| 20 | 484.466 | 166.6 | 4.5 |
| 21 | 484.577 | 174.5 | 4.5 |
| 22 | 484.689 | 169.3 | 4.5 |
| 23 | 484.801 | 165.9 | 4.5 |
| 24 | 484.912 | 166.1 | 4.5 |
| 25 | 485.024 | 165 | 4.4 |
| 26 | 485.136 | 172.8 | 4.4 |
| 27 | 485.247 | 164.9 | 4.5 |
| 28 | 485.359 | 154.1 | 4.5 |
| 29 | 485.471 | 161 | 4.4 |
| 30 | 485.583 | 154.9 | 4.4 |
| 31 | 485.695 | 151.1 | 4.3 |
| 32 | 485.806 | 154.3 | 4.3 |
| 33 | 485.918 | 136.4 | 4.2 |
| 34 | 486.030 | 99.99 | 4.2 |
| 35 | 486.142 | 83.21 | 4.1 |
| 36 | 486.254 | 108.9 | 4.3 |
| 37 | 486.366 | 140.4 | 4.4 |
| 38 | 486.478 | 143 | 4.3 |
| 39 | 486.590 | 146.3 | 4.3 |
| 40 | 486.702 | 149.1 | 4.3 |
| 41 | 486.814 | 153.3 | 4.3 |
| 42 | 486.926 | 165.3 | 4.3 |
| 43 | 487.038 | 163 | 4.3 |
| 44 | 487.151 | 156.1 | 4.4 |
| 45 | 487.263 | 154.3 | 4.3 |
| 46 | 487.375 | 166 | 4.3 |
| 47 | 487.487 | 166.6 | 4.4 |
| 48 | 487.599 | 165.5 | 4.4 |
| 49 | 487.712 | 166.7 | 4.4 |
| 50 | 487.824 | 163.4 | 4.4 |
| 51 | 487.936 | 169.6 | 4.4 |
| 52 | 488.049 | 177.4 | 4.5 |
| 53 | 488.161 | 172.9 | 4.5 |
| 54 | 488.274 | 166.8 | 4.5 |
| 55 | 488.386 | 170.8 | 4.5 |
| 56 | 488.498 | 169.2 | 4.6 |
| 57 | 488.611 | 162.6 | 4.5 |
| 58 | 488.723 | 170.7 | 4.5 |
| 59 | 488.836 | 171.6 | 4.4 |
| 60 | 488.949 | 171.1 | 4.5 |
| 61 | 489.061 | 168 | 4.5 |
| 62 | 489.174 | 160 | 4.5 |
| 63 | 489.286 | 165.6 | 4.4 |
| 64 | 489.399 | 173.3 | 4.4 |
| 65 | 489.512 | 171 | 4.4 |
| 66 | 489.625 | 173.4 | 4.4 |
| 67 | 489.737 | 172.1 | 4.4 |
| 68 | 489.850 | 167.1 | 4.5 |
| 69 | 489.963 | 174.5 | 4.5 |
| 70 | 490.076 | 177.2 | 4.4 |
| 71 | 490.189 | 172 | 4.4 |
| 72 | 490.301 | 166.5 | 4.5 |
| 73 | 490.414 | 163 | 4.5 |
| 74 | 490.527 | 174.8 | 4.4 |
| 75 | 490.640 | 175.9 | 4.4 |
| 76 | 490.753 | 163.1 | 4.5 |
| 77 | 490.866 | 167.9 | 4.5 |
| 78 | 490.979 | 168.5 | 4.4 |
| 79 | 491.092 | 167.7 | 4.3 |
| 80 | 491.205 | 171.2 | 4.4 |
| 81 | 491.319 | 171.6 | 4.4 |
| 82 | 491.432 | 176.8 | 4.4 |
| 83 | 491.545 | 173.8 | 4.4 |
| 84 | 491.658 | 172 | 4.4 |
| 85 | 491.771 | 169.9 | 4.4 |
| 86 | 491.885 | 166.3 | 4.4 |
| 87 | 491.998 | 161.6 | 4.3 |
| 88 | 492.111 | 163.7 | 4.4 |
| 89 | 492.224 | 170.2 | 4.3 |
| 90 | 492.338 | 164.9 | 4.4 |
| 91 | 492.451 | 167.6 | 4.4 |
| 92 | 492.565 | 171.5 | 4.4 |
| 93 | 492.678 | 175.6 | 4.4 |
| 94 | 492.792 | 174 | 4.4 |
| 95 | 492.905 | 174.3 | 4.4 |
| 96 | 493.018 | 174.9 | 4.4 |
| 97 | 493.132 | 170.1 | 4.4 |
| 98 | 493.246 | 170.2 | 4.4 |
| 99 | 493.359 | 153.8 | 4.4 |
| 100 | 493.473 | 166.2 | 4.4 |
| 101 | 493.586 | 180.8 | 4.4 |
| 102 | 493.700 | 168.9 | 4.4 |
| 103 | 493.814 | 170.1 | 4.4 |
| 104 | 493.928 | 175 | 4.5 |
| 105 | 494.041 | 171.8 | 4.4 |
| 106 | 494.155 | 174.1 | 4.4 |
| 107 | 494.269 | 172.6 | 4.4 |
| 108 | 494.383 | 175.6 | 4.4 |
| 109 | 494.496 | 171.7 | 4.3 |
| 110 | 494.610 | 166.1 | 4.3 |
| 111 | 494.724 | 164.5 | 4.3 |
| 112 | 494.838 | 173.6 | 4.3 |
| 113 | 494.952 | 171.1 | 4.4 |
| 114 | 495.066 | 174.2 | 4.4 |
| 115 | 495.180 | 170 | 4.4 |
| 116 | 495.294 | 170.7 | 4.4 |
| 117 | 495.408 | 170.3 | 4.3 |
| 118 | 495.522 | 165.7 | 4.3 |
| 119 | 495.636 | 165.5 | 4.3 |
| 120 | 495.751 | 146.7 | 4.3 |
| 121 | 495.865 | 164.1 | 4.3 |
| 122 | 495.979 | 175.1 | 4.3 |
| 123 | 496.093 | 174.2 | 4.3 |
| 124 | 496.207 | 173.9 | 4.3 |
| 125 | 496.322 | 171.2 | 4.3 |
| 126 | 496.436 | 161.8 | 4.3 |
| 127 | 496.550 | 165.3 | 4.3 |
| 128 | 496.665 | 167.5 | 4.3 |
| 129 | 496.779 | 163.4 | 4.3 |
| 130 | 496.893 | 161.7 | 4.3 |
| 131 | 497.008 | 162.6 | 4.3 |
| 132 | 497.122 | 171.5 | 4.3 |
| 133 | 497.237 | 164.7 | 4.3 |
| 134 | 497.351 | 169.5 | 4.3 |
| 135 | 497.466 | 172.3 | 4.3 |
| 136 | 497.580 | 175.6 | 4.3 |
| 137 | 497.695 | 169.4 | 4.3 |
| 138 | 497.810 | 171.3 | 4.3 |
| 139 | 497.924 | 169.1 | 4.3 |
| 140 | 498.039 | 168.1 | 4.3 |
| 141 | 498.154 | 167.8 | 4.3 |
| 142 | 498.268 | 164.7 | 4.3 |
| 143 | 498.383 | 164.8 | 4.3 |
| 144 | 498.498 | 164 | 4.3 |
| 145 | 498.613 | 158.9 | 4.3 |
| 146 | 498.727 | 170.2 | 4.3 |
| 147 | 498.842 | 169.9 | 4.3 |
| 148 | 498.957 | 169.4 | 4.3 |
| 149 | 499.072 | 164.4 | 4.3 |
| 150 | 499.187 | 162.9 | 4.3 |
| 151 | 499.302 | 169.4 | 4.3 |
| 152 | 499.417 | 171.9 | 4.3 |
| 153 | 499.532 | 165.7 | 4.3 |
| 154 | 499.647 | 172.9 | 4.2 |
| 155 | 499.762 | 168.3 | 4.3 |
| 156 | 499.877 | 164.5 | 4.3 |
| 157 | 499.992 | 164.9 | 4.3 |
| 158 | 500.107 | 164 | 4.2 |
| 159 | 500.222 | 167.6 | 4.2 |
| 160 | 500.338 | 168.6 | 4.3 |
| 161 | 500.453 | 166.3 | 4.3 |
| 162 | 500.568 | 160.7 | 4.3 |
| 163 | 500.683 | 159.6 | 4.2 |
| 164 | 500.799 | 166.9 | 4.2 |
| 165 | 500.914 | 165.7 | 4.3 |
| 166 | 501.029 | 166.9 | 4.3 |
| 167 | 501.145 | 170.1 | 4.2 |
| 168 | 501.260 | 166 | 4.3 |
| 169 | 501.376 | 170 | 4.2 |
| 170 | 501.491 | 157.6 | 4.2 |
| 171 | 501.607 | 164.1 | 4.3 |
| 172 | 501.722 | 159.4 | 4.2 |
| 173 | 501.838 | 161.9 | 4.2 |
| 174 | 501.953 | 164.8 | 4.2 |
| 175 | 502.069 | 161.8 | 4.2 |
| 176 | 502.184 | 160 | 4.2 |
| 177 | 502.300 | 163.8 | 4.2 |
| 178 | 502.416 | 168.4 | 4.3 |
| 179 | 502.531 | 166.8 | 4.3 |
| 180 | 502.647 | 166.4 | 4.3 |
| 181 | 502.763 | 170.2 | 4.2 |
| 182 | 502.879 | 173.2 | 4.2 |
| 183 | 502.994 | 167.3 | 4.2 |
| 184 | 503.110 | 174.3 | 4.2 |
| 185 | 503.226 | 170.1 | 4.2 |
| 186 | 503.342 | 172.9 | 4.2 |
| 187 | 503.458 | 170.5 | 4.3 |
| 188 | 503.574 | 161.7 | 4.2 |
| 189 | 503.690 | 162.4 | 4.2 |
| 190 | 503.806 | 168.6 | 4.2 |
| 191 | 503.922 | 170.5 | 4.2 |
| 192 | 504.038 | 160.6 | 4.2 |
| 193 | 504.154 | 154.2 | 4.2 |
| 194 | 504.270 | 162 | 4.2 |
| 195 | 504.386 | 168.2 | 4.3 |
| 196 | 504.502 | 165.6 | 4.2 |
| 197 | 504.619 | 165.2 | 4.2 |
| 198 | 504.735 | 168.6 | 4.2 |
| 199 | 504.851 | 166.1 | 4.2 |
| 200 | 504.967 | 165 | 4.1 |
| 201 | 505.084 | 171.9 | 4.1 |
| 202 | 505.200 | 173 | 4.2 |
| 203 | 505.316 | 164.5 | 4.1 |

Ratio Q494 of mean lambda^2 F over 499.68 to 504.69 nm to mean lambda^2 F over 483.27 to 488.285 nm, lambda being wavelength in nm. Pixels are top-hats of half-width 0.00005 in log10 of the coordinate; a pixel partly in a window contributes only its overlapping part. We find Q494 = 1.12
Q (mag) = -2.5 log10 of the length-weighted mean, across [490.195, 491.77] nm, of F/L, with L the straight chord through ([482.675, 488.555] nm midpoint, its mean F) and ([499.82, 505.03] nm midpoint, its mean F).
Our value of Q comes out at -0.05 mag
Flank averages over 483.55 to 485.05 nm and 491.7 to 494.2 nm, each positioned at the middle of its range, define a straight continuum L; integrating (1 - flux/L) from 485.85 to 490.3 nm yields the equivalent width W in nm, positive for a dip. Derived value 0.281 nm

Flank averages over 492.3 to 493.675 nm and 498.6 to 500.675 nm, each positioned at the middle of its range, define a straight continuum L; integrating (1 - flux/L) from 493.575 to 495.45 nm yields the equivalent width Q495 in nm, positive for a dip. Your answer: -0.02 nm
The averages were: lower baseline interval 170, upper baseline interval 167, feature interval 172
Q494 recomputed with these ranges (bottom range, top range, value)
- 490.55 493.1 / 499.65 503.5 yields 1.02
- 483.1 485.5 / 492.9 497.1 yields 1.04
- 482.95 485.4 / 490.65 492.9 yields 1.03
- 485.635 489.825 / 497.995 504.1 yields 1.11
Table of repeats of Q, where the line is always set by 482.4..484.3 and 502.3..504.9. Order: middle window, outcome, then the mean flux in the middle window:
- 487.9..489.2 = 0.009 mag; 169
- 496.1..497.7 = 0.004 mag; 168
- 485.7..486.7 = 0.307 mag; 129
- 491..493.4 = 0.001 mag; 170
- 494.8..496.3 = 0.001 mag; 169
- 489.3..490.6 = -0.005 mag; 171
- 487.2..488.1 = 0.032 mag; 166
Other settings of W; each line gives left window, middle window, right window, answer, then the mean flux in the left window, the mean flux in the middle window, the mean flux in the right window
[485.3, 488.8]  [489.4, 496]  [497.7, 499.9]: -0.396 nm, 154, 170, 167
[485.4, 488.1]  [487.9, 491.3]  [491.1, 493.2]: -0.196 nm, 150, 170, 170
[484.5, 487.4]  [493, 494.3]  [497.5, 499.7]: -0.075 nm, 151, 170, 168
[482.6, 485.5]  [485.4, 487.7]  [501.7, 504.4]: 0.312 nm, 170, 146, 166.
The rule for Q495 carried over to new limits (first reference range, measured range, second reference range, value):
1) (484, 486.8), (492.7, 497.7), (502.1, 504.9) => -0.29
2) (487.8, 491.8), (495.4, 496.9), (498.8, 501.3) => 0.02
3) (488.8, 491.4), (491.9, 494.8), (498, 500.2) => -0.02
